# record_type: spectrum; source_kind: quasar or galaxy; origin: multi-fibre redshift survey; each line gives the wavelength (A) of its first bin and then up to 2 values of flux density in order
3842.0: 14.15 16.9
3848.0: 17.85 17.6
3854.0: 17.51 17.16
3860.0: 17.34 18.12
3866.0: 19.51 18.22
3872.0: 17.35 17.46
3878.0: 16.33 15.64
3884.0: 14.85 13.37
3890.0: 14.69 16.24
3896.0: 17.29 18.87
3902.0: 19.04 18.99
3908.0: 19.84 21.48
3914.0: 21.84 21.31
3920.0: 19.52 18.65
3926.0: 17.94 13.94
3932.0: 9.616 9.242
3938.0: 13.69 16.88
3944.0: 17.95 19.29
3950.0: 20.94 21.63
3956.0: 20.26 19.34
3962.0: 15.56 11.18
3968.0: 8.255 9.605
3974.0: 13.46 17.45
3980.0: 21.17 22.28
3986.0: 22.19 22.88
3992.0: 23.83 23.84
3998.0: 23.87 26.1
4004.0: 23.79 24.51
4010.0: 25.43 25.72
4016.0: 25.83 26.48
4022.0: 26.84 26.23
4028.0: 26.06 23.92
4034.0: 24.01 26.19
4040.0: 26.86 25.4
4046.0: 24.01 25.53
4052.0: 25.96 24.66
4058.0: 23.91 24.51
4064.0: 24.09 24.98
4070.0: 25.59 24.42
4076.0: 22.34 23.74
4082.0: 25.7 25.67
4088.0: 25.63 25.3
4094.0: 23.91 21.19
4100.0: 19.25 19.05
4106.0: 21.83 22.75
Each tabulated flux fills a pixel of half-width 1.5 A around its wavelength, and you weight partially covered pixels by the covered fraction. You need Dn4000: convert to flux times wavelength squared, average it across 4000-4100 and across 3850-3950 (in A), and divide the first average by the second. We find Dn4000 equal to 1.6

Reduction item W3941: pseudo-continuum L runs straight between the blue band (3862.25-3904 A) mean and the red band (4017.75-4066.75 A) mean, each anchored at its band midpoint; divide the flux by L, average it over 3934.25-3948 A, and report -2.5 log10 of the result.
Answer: 0.27 mag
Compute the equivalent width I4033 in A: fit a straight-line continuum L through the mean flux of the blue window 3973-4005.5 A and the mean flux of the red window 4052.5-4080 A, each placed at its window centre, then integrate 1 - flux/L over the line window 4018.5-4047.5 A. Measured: -2.8 A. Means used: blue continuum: 22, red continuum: 24.3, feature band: 25.6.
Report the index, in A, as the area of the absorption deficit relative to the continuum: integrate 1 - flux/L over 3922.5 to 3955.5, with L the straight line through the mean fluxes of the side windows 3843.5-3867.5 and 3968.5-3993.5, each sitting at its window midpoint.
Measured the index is 3.6 A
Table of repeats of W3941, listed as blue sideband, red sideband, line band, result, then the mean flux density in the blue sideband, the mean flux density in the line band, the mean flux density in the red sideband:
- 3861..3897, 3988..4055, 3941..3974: 0.28 mag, 16.6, 16.3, 25.2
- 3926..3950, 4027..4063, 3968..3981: 0.28 mag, 15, 14.4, 25.1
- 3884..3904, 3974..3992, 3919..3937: 0.23 mag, 16.5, 14.7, 20.8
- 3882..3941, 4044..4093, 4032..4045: -0.10 mag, 16.9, 25.5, 24.8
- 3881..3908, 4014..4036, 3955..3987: 0.33 mag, 16.8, 16.3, 25.6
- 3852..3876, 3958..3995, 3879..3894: 0.19 mag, 17.8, 15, 17.5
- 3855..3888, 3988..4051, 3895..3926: -0.03 mag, 16.9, 19.6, 25.1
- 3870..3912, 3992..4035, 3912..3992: 0.21 mag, 17.2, 17.3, 25.2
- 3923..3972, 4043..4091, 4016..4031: -0.22 mag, 15.5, 26.1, 24.8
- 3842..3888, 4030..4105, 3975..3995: -0.02 mag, 17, 21.6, 24.2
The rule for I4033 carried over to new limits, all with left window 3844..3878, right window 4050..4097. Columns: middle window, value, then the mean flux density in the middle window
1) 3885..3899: 2.2 A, 15.7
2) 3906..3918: -1.0 A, 21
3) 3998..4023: -3.2 A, 25.5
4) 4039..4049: -0.7 A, 25.4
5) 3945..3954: 0.1 A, 20.4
